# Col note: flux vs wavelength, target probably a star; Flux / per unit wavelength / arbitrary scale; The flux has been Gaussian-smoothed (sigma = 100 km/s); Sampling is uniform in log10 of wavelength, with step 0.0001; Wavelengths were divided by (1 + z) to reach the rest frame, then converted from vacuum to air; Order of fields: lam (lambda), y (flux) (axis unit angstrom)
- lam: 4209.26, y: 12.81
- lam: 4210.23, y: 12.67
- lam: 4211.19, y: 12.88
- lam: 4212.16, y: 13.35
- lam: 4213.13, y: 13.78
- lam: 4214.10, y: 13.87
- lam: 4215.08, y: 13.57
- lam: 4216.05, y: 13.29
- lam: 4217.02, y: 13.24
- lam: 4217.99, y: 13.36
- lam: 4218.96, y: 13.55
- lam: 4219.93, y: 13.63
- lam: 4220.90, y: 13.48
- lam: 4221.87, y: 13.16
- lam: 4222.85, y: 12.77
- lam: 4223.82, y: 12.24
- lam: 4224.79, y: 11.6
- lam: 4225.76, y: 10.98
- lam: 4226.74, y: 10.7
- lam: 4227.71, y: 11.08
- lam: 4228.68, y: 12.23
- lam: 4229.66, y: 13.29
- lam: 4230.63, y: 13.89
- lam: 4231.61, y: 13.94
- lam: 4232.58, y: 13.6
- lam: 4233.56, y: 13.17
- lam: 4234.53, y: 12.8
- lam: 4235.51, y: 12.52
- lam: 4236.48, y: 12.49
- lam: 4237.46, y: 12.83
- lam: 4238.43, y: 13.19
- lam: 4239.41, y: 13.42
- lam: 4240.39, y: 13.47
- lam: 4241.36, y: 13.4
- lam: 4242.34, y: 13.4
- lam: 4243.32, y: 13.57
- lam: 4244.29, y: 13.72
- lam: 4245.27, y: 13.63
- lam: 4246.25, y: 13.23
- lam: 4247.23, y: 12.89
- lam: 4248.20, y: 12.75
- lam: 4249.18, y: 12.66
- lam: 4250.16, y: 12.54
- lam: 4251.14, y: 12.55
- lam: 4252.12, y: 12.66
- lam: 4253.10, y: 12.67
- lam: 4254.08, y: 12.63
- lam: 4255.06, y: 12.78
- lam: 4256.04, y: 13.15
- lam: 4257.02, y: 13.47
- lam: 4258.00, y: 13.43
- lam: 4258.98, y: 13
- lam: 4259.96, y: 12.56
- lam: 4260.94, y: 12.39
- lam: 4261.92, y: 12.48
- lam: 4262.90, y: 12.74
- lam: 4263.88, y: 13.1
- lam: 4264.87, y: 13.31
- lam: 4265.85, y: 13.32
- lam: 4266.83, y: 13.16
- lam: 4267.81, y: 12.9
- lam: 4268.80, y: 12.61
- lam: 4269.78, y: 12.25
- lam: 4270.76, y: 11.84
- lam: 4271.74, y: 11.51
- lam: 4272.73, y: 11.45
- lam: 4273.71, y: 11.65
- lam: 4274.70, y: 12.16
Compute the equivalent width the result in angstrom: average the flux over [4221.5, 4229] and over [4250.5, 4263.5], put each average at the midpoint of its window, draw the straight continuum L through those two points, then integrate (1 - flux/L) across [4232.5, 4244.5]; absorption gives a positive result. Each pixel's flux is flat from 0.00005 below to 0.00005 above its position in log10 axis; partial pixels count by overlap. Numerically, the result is -0.9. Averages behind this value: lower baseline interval 11.8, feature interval 13.2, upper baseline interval 12.8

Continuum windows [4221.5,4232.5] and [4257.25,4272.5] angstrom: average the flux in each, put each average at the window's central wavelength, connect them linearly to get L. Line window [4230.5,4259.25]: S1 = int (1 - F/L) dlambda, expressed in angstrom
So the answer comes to -1.3 angstrom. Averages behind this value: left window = 12.4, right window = 12.7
